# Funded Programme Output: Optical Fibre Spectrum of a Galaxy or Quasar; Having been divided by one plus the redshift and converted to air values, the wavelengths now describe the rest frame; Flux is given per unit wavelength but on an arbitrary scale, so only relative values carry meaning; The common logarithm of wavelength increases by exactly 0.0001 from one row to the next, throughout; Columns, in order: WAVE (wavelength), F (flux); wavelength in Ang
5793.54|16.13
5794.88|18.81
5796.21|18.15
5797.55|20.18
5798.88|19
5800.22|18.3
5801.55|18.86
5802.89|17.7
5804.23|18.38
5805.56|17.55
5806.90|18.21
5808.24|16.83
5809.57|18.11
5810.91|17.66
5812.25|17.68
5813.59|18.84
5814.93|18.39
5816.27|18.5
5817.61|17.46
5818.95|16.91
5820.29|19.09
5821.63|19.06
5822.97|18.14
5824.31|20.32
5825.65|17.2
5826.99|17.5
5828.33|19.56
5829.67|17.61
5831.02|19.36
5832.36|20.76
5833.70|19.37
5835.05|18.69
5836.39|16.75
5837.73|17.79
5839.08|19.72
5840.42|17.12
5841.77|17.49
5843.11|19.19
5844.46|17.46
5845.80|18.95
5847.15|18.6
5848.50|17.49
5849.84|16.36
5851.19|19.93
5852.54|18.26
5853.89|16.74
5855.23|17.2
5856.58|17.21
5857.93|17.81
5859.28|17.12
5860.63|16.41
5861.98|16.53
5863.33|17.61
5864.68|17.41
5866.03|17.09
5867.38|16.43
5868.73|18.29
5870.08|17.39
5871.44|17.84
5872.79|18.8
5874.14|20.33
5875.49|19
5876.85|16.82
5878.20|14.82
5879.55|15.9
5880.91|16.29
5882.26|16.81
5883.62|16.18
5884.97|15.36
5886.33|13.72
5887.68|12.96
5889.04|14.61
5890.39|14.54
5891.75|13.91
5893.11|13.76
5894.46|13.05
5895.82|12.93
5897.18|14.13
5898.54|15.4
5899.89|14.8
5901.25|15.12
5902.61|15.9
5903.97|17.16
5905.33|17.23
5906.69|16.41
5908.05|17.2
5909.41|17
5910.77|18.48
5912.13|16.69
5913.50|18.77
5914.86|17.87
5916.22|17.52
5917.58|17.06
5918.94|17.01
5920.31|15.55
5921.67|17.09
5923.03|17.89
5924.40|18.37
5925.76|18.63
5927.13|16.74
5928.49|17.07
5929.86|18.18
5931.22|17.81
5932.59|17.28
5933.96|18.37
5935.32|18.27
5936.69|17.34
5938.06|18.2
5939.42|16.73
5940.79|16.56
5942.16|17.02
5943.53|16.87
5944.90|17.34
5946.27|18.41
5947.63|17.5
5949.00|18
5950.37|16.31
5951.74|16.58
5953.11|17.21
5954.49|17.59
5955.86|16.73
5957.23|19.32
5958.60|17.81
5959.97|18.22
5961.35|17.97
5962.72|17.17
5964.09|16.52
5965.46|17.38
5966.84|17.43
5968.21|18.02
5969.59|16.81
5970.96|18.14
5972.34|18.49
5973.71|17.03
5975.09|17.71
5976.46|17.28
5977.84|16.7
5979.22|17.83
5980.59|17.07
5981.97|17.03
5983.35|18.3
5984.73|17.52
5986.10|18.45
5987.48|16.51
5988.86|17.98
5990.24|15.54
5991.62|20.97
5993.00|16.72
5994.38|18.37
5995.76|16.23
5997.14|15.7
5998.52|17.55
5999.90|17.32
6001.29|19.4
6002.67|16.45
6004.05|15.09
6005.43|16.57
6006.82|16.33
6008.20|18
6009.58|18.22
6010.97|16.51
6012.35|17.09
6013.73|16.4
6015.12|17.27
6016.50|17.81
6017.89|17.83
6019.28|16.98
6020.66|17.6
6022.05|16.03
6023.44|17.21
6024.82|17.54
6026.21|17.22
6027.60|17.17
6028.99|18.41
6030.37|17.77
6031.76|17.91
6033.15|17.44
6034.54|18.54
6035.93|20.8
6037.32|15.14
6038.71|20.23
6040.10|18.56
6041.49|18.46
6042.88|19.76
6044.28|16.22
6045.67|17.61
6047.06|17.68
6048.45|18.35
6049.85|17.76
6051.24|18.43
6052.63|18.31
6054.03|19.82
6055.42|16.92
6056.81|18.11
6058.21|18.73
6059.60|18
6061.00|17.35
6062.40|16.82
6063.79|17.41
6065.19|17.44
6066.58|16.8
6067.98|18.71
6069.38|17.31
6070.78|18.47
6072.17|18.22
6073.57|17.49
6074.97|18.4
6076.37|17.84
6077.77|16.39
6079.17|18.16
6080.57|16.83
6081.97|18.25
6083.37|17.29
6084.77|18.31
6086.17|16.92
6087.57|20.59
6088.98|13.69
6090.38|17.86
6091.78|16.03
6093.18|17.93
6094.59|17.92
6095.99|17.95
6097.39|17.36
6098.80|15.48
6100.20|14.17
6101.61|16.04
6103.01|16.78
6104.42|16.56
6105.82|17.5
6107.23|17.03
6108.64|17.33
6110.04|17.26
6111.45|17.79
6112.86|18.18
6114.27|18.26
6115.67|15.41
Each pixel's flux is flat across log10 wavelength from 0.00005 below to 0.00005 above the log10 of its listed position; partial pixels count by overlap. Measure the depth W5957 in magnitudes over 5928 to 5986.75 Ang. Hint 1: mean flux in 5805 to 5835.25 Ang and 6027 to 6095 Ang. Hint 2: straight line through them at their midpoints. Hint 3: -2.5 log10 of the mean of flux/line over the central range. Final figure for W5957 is 0.03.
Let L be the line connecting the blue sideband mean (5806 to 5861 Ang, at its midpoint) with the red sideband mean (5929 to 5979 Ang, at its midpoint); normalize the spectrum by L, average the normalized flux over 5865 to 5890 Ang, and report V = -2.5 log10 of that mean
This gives 0.08 mag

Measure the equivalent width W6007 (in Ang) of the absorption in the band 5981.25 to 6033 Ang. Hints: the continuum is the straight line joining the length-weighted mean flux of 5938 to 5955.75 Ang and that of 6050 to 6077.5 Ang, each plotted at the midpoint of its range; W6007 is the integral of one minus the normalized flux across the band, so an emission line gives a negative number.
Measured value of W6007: 0.7 Ang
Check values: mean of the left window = 17.2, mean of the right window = 17.9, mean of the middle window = 17.3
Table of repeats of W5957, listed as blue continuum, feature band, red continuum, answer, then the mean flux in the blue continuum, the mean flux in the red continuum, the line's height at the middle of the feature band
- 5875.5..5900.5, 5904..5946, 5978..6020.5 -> -0.114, 14.9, 17.3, 15.7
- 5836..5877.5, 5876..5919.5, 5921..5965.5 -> 0.121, 17.8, 17.5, 17.7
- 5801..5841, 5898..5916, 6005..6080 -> 0.080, 18.3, 17.7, 18.1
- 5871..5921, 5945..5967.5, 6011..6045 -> -0.042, 16.1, 17.7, 16.8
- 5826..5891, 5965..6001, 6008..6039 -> 0.003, 17.4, 17.6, 17.5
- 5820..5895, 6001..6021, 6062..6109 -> 0.010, 17.3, 17.3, 17.3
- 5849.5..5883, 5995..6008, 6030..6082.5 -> 0.063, 17.4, 18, 17.8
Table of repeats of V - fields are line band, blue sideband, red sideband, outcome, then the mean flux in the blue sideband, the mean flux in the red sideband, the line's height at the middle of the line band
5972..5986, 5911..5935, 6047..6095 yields 0.01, 17.6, 17.7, 17.6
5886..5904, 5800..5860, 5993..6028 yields 0.23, 18.2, 17.1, 17.8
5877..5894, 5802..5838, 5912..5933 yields 0.19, 18.3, 17.5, 17.8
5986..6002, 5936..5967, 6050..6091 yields 0.00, 17.4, 17.8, 17.5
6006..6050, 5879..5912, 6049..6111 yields -0.05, 15.4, 17.5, 16.9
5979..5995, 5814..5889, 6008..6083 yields 0.00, 17.6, 17.8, 17.7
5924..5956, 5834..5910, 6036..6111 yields -0.03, 16.7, 17.6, 17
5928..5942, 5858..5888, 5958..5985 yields -0.02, 16.8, 17.5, 17.3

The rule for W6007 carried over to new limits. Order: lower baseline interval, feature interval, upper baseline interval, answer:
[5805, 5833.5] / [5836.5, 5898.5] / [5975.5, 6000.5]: 4.7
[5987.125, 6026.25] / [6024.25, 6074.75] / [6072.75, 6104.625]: -2.4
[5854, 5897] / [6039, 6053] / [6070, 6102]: -0.9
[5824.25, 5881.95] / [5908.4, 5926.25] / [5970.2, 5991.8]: 0.2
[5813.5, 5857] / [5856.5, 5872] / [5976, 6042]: 0.8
